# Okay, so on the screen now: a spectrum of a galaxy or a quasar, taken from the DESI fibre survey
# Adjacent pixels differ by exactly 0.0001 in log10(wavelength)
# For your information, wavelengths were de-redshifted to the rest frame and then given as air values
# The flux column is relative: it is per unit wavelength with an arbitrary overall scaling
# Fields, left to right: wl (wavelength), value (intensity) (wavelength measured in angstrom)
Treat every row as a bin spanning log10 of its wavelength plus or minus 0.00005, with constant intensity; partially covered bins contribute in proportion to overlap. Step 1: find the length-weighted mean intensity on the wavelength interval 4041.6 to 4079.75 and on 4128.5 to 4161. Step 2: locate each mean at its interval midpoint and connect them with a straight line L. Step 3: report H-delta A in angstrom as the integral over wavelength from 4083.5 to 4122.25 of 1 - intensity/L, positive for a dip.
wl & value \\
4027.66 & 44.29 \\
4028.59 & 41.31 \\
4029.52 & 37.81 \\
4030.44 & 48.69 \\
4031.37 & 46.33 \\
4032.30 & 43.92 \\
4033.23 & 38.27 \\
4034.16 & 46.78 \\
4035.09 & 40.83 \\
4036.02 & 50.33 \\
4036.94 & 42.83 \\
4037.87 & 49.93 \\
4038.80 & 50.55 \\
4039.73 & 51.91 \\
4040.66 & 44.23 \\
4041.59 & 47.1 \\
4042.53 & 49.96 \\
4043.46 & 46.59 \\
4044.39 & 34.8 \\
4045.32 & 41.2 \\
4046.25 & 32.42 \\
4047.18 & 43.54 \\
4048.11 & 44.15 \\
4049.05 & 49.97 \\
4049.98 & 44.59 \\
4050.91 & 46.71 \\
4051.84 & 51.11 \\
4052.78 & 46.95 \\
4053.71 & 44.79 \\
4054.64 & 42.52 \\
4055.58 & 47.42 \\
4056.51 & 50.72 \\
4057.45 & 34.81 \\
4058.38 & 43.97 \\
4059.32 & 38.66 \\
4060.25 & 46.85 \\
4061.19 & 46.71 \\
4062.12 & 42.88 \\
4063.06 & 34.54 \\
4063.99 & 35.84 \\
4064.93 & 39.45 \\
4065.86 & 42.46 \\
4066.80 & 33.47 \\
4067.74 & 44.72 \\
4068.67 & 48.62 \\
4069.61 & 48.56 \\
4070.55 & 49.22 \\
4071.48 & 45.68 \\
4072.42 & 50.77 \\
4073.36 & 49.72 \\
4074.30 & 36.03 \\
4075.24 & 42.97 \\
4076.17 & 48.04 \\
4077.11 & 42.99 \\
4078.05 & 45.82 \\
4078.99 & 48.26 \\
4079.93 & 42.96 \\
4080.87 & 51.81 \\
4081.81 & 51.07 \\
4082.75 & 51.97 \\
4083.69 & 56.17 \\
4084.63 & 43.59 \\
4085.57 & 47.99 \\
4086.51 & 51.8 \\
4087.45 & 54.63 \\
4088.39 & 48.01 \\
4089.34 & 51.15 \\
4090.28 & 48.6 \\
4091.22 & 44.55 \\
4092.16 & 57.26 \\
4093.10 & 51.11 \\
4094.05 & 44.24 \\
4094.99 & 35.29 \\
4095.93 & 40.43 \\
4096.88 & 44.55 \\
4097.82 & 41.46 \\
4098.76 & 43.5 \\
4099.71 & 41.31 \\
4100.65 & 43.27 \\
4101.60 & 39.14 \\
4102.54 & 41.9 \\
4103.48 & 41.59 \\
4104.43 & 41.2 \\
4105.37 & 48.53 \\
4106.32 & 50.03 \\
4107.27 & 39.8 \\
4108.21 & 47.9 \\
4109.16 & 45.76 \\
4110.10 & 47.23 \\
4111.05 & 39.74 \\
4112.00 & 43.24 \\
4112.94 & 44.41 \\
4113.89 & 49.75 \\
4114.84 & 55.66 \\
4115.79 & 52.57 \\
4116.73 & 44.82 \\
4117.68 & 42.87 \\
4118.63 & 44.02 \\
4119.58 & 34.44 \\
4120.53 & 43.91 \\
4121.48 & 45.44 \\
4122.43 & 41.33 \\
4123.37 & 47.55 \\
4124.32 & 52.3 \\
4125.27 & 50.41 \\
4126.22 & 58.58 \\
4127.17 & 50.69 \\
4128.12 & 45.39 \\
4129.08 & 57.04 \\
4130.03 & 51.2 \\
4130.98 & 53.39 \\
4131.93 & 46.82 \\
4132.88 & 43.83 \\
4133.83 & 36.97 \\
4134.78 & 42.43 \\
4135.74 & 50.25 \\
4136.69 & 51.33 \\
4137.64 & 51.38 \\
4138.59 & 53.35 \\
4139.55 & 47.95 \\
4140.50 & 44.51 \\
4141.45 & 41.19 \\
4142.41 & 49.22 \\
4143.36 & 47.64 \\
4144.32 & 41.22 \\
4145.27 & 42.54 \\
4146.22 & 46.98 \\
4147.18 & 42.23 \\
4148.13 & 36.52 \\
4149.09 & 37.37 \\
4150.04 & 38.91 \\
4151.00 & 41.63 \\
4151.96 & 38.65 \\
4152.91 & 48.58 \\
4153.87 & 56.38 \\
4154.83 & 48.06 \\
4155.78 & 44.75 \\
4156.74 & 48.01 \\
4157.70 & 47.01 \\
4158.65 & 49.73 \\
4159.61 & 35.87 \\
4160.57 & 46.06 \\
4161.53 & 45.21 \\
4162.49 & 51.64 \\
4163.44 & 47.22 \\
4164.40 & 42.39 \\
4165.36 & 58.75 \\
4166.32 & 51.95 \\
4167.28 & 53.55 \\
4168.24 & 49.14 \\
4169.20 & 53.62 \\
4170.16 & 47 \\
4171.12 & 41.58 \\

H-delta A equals -0.57 angstrom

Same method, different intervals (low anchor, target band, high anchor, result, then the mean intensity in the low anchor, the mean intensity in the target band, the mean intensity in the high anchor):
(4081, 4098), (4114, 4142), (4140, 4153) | -2.1 angstrom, 48.2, 47.7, 42.5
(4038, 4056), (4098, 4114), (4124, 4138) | 1.4 angstrom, 45.4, 43.8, 49.4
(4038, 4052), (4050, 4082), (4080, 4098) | 1.4 angstrom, 45.2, 44.6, 48.2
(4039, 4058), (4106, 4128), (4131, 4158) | -0.7 angstrom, 44.8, 46.6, 45.3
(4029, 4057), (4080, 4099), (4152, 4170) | -0.6 angstrom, 45.2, 47.9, 48.5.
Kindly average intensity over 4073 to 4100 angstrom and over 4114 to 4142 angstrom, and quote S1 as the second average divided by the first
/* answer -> 1.0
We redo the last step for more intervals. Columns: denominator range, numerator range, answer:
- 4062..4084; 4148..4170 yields 1.04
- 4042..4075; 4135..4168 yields 1.06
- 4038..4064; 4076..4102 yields 1.06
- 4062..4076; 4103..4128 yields 1.07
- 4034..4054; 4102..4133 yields 1.03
